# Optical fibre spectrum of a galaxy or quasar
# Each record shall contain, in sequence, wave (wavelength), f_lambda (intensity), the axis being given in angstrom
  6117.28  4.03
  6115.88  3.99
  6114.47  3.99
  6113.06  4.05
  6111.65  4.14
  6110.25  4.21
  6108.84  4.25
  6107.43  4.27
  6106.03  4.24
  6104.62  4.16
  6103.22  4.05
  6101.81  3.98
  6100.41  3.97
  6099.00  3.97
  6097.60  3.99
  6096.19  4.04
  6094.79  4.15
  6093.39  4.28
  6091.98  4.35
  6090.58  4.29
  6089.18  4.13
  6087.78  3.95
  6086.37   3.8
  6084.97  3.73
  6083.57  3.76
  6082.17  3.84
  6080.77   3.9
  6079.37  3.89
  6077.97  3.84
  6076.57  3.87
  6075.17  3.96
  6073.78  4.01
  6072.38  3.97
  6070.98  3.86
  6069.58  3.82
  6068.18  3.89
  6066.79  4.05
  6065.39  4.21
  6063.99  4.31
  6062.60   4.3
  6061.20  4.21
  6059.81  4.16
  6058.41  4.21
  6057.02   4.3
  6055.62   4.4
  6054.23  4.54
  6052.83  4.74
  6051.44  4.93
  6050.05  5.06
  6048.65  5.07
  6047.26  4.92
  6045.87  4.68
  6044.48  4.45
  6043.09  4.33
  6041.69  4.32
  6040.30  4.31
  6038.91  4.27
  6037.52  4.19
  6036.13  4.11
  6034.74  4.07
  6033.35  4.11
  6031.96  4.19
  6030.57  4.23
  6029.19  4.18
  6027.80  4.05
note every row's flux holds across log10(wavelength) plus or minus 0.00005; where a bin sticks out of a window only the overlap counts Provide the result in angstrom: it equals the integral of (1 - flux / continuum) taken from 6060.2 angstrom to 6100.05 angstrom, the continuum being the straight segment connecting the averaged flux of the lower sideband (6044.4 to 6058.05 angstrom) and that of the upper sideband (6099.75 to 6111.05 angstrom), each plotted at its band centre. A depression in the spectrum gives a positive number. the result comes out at 3.5 angstrom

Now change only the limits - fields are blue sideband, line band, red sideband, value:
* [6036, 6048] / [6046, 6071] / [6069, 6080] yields -1.48 angstrom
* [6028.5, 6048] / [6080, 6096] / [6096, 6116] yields 0.51 angstrom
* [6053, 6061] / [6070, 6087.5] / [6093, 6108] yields 1.45 angstrom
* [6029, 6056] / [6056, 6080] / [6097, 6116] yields 1.45 angstrom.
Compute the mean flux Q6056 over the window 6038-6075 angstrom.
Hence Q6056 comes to 4.35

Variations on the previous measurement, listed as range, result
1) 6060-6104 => 4.01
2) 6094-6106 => 4.05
